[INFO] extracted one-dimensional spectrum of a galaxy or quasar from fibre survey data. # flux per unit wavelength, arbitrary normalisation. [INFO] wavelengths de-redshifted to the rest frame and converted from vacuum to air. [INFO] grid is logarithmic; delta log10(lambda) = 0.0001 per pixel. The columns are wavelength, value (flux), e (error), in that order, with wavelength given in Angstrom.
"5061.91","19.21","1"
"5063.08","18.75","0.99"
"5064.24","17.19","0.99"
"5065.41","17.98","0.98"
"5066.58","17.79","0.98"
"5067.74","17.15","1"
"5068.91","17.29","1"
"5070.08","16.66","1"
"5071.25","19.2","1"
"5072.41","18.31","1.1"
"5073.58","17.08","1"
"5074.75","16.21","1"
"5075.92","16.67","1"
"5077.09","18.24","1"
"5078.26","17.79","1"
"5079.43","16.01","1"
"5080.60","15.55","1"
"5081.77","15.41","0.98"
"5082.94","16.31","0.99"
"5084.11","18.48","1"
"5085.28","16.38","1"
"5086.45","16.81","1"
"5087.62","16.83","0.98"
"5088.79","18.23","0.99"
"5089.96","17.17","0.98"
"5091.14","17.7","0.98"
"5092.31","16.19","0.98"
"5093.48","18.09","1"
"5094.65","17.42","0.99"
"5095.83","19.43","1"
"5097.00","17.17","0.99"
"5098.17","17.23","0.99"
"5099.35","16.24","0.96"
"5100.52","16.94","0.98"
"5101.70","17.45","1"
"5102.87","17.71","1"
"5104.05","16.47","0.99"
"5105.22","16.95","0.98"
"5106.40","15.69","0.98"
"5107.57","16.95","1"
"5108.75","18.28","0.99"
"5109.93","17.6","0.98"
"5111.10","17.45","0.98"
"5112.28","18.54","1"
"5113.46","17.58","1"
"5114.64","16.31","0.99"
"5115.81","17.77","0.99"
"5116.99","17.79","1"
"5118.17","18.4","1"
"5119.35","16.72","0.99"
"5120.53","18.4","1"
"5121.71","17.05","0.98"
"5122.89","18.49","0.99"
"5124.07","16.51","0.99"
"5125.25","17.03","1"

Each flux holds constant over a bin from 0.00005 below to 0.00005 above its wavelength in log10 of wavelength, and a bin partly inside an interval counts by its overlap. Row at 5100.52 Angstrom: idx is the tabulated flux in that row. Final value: 16.94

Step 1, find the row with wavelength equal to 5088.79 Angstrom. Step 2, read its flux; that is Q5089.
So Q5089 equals 18.23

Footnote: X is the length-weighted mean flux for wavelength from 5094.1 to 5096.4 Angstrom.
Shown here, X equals 18.4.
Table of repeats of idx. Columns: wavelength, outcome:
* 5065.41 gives 17.98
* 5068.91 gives 17.29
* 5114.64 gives 16.31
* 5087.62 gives 16.83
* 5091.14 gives 17.7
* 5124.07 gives 16.51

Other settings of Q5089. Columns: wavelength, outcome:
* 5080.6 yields 15.55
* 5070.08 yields 16.66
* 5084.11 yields 18.48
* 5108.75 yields 18.28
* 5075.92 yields 16.67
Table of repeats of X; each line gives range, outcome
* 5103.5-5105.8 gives 16.8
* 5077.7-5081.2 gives 16.4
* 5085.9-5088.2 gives 16.8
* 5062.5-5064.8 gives 18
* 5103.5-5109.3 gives 16.9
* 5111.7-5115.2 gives 17.5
